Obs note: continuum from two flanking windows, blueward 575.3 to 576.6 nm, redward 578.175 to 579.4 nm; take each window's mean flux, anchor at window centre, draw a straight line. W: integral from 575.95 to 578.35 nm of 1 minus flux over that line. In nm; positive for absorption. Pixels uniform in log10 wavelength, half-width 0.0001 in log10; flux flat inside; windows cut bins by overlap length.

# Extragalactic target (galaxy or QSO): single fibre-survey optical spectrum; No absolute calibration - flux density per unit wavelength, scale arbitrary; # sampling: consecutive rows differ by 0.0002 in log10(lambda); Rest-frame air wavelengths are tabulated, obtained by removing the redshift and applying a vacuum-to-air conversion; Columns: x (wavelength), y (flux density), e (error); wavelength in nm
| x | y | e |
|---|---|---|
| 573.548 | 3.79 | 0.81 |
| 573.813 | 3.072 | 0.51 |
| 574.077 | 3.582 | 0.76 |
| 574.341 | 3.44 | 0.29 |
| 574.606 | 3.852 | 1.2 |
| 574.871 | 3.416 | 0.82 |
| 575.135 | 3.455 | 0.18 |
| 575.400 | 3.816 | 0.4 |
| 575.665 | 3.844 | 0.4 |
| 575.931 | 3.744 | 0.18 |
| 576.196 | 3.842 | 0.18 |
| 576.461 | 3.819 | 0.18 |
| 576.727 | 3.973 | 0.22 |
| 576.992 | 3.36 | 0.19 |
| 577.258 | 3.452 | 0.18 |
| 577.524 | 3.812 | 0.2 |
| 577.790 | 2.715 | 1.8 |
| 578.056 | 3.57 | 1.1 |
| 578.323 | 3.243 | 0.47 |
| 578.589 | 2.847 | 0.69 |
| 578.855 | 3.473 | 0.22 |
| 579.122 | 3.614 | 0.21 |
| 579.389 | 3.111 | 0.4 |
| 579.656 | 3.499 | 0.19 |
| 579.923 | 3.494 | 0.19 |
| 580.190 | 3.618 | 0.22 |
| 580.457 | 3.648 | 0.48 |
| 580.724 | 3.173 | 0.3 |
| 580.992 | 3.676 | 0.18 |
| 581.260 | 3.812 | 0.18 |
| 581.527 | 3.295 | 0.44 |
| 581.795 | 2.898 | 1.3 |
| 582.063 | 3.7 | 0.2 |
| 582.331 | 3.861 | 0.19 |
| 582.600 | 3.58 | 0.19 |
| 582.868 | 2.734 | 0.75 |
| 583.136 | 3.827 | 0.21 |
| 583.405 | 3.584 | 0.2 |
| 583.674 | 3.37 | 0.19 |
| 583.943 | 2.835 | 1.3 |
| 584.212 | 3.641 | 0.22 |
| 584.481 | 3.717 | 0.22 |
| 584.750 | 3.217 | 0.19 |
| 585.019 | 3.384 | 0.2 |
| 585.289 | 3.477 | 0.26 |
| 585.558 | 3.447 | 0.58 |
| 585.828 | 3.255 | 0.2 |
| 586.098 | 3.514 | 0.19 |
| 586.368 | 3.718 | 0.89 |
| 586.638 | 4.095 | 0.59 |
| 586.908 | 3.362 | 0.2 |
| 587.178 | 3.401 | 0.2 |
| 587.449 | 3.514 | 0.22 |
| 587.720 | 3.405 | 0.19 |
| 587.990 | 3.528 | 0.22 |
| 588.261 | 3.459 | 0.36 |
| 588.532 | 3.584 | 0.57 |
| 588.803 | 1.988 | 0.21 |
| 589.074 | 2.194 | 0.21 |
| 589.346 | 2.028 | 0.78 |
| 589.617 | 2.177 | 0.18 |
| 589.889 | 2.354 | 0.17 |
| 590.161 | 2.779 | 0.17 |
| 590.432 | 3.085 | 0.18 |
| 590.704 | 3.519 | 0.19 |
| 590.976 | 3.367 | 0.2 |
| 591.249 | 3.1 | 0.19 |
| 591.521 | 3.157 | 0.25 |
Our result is 0.02 nm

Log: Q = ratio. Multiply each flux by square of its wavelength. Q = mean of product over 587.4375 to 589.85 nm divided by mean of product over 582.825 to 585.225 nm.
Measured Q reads 0.84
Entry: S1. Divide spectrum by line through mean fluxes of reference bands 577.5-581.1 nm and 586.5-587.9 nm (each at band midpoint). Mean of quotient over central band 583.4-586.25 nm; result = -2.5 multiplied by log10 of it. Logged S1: 0.03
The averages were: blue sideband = 3.38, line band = 3.4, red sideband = 3.56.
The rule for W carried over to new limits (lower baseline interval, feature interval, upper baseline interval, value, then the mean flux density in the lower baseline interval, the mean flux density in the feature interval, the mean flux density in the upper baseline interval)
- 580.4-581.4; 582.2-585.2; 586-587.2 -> 0.14 nm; 3.57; 3.43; 3.64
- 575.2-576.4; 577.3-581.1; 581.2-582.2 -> 0.18 nm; 3.79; 3.39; 3.4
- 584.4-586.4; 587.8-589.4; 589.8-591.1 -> 0.17 nm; 3.45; 2.86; 3.04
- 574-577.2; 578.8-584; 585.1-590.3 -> -0.06 nm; 3.68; 3.45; 3.12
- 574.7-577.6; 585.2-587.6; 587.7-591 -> -0.39 nm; 3.68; 3.53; 2.85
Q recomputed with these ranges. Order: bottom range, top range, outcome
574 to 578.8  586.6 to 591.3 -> 0.89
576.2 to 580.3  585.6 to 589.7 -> 0.95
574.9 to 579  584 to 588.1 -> 1.02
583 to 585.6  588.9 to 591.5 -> 0.81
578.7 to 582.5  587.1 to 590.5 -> 0.85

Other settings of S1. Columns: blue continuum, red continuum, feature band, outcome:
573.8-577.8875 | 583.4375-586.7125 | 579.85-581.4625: -0.011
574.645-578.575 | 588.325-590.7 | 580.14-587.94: -0.159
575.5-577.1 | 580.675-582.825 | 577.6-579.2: 0.128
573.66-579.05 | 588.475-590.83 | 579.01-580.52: -0.067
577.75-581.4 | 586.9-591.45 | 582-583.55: -0.086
